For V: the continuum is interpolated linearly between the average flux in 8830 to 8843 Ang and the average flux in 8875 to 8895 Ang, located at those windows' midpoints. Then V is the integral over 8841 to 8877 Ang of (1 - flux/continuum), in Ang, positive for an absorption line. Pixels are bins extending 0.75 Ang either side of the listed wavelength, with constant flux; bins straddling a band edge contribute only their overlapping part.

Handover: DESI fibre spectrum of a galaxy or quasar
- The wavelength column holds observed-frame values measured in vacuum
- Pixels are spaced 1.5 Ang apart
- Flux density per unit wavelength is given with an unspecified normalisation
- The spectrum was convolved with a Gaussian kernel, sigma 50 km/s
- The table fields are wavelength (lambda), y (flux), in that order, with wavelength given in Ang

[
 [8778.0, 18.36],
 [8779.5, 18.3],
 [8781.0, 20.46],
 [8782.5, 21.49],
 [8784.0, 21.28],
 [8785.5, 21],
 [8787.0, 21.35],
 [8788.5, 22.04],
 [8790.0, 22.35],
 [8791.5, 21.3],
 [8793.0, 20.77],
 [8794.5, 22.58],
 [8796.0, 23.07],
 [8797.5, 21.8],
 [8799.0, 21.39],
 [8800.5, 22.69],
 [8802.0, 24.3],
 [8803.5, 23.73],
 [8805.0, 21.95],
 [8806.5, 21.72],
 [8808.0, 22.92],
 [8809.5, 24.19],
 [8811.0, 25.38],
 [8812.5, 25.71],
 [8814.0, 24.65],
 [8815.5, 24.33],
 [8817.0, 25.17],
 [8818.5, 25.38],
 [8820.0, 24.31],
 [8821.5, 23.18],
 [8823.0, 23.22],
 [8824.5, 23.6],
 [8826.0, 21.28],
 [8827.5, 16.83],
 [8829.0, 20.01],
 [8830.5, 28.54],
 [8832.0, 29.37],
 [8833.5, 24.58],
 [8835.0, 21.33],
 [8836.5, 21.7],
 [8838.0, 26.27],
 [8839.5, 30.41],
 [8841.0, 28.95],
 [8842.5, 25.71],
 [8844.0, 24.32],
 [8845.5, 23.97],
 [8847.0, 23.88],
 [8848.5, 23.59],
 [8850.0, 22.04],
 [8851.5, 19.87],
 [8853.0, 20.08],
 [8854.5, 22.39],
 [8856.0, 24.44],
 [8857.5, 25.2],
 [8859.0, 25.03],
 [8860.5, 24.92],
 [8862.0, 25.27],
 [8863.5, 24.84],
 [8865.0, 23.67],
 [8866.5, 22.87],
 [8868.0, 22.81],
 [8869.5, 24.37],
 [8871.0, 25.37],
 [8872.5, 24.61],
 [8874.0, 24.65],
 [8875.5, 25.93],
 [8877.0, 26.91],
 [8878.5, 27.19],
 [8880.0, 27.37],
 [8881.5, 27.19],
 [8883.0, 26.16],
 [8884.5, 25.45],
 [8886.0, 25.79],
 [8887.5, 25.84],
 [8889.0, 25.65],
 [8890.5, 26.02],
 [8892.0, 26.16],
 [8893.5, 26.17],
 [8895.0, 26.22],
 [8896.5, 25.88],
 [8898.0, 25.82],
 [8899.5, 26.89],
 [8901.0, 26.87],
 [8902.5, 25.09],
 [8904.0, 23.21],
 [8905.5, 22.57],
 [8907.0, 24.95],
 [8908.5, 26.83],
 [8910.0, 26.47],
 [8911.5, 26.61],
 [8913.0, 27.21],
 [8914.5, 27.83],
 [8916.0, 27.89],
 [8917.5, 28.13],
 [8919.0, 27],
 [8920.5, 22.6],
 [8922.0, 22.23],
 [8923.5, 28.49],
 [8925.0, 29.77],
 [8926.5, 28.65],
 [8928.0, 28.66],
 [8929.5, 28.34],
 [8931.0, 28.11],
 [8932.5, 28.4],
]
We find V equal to 3.0 Ang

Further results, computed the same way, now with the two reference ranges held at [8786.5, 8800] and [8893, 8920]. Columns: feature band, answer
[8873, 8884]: -0.6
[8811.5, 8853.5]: -1.2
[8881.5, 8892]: -0.2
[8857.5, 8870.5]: 0.1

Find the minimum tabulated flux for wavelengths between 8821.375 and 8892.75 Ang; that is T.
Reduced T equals 16.83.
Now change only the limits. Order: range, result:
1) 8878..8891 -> 25.45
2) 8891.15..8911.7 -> 22.57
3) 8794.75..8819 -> 21.39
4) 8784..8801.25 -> 20.77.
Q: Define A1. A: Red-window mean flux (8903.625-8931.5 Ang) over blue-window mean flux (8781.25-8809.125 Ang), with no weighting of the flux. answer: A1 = 1.21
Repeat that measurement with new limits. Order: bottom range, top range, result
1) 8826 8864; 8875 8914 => 1.08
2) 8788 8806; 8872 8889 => 1.17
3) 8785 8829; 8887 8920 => 1.15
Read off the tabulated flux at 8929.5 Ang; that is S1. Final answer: 28.34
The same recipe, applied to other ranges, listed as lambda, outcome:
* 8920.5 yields 22.6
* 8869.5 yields 24.37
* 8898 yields 25.82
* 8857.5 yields 25.2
